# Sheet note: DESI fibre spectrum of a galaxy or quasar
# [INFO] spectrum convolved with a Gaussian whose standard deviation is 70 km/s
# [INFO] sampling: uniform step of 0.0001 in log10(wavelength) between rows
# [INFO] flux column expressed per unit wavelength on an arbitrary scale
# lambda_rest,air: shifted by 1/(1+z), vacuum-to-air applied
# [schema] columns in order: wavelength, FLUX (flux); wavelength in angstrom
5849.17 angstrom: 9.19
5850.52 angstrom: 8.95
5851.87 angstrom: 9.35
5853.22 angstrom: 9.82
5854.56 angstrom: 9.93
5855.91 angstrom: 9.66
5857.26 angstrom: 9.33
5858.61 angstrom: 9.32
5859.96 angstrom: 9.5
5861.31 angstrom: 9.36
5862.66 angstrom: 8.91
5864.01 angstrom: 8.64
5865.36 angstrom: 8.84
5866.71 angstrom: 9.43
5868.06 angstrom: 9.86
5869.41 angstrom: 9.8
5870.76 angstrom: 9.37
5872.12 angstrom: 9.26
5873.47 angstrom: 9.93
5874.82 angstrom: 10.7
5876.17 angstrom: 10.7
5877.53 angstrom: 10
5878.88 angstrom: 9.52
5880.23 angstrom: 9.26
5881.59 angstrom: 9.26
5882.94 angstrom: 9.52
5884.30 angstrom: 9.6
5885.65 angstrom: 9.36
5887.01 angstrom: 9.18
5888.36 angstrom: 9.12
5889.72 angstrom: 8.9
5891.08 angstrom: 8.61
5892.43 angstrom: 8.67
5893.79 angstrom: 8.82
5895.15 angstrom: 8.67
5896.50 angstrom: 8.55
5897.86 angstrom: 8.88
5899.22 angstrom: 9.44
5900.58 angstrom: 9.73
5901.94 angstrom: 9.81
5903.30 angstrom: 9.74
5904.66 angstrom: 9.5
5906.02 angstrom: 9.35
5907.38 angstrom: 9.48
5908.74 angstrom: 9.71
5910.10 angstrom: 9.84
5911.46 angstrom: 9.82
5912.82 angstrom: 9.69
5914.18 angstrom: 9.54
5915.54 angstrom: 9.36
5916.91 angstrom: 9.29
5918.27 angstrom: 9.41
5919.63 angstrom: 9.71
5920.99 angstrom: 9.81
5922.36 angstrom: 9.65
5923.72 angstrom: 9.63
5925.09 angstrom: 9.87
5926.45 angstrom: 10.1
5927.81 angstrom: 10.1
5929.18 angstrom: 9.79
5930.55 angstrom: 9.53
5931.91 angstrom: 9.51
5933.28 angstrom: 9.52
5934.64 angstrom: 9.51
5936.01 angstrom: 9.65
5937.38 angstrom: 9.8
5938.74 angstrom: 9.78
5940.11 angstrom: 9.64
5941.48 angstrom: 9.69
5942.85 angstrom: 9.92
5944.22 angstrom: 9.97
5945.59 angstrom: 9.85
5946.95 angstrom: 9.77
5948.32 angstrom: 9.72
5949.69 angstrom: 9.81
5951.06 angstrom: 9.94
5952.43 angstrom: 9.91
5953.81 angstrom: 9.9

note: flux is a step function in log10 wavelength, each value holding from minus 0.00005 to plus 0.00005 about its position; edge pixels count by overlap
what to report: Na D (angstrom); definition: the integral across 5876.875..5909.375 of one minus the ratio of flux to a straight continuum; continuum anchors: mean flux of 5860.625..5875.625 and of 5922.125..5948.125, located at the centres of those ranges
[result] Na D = 1.0 angstrom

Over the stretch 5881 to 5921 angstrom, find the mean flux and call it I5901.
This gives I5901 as 9.34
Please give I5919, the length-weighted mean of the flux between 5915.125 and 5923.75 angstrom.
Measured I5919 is 9.55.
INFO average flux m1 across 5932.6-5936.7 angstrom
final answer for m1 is 9.56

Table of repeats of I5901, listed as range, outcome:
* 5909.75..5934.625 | 9.67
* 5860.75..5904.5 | 9.36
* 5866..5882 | 9.76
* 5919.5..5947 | 9.75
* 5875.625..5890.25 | 9.48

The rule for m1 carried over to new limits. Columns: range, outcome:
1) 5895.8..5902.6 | 9.28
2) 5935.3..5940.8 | 9.71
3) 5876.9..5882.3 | 9.52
